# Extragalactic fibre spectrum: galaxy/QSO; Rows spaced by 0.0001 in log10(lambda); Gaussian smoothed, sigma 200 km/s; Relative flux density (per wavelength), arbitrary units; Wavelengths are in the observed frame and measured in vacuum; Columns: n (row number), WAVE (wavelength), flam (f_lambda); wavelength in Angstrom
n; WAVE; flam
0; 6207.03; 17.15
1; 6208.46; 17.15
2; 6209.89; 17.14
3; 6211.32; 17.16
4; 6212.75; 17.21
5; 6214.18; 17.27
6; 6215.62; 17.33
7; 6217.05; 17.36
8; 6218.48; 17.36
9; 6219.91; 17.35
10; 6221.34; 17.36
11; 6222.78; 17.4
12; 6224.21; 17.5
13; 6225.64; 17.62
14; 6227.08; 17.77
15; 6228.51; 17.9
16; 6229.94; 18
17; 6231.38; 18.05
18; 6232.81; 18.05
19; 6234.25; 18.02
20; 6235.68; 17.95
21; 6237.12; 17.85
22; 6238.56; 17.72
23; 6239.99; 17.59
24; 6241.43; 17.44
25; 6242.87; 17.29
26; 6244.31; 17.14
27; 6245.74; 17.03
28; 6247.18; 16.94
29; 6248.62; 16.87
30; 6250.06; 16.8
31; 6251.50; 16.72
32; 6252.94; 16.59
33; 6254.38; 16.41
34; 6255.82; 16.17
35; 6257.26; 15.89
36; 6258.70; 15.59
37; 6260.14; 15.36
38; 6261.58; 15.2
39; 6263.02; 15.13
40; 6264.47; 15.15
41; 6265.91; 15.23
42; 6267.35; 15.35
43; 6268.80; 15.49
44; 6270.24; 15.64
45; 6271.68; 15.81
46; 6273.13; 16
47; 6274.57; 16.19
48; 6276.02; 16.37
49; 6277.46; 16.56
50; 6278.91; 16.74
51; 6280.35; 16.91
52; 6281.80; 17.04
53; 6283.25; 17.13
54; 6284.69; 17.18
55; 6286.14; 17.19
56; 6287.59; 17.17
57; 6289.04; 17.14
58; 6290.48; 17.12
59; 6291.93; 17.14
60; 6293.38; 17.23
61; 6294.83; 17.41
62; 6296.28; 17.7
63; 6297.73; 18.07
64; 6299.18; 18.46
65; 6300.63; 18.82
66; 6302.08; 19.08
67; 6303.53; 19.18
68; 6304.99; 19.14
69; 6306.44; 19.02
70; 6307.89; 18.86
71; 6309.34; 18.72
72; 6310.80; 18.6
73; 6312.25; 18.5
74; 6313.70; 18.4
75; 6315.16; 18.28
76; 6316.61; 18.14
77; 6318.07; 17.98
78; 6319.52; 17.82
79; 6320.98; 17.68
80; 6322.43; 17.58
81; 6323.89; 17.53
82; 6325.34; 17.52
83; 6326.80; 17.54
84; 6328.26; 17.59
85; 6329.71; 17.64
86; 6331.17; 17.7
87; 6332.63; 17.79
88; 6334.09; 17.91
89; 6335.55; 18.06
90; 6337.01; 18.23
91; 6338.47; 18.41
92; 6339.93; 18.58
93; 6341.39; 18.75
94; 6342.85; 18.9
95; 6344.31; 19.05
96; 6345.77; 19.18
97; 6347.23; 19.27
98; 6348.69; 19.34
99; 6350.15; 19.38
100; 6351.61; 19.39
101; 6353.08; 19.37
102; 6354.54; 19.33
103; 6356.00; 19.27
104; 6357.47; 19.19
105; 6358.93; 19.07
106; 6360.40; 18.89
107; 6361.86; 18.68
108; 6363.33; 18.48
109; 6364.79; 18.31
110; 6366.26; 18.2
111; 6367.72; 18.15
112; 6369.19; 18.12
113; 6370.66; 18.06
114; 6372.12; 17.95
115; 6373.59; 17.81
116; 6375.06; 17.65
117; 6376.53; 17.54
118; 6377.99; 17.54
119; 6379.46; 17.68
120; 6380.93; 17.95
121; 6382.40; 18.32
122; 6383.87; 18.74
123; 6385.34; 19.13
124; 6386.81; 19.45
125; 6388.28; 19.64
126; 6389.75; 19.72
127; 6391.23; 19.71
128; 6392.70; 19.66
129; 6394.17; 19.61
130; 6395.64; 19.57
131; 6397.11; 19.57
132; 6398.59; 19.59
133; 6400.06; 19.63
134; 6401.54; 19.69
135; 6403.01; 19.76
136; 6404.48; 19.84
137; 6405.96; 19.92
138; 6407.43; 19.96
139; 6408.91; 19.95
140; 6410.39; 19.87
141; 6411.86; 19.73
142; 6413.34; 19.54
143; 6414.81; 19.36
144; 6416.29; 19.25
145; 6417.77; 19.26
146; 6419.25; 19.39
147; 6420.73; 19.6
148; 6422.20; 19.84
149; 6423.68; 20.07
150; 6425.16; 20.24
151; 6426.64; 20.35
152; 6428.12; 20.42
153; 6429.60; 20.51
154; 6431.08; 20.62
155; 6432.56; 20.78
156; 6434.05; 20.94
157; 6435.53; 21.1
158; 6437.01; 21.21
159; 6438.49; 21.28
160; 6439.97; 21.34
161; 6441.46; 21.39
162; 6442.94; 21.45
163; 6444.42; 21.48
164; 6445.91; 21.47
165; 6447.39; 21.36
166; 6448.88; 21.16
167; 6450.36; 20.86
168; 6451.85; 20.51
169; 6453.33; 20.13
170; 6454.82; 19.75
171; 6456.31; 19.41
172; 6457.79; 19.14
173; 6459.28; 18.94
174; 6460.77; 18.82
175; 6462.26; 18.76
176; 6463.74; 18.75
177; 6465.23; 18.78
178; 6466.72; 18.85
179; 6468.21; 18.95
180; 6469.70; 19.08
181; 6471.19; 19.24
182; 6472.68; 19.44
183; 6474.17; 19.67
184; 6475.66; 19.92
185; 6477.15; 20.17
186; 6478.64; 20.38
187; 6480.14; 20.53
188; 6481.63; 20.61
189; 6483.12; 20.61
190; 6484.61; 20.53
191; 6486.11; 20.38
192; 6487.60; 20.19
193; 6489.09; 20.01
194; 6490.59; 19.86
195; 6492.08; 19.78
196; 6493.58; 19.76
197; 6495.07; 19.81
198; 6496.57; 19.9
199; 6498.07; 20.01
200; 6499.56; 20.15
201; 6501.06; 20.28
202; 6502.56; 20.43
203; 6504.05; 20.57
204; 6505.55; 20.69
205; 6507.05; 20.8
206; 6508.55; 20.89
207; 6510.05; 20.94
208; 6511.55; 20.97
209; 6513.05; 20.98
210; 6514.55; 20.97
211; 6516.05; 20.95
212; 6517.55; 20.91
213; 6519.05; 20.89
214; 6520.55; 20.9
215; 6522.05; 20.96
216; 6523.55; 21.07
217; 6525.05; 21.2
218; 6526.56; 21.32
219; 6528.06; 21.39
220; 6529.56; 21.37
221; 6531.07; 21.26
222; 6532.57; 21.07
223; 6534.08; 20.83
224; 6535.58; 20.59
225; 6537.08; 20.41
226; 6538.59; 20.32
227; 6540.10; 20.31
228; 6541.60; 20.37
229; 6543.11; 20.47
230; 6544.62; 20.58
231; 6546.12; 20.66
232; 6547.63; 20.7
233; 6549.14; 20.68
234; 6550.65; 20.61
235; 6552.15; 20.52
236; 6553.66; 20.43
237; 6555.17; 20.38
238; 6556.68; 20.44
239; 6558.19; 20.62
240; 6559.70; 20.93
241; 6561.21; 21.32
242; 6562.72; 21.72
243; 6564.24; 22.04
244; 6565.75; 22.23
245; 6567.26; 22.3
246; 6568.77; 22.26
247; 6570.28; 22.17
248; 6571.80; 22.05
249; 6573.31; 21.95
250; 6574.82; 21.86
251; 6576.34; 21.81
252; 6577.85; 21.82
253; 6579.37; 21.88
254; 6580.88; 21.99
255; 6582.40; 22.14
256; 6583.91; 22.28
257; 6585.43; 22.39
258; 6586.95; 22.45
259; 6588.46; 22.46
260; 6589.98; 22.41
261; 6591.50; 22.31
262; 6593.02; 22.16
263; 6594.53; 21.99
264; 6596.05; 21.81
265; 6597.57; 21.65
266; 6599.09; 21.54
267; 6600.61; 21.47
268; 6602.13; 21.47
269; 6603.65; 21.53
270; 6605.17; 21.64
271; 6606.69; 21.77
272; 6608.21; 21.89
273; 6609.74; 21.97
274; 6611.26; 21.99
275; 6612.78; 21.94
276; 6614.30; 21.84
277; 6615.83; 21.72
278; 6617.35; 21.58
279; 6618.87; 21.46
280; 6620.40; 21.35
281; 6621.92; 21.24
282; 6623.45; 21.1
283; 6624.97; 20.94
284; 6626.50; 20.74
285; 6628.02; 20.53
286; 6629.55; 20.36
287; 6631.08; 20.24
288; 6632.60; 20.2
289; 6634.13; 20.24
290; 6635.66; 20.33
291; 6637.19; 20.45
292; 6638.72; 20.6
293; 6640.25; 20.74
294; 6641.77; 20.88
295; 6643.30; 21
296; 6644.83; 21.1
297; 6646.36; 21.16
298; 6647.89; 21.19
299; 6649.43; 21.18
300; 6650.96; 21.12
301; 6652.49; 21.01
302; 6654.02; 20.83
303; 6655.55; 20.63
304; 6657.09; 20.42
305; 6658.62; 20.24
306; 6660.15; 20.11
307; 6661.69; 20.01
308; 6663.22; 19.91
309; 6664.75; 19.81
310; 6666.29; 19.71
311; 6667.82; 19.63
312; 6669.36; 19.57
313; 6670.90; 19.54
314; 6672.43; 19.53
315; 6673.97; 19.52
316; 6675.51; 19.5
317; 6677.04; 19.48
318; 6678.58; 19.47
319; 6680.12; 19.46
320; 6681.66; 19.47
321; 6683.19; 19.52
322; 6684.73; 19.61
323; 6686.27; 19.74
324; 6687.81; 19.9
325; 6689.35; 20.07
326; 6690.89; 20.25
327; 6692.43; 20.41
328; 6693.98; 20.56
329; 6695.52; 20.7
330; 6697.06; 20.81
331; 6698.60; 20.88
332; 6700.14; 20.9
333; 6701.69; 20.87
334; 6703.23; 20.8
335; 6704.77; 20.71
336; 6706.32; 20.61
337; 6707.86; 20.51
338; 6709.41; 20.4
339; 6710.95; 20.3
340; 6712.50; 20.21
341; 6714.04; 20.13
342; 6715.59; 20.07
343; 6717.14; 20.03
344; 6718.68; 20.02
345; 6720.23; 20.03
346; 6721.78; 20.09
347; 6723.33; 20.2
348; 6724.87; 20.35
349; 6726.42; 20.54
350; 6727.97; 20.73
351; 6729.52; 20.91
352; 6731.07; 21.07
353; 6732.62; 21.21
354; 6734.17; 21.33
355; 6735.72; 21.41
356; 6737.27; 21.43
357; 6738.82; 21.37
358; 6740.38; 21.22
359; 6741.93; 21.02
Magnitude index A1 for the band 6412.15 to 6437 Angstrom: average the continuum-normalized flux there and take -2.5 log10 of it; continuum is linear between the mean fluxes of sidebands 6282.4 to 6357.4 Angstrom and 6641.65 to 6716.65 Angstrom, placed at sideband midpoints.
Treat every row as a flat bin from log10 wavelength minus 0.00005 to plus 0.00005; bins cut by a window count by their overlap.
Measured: -0.07 mag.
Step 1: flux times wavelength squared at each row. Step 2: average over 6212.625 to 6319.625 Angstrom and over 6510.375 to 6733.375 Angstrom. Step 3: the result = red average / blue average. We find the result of 1.35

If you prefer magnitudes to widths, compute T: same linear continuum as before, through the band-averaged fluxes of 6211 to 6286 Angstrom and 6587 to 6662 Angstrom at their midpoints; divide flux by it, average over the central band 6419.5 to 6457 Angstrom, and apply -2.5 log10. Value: -0.09 mag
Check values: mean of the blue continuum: 16.8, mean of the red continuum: 21.2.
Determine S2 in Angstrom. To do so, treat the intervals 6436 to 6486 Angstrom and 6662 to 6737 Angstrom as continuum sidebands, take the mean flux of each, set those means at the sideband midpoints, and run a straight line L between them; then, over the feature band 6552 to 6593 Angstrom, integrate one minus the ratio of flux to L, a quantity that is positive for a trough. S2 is -3.2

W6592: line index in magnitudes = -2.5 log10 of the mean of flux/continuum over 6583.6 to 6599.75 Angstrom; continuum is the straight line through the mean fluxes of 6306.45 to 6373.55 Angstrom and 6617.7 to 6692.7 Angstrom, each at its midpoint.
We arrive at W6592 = -0.11 mag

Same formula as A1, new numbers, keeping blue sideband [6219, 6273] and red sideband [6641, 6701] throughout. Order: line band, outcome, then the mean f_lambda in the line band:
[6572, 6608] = -0.125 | 22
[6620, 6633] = -0.047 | 20.8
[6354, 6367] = -0.066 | 18.8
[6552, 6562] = -0.074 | 20.7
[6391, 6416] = -0.094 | 19.7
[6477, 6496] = -0.082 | 20.2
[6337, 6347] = -0.074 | 18.8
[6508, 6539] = -0.105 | 21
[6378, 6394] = -0.061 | 18.9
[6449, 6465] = -0.061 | 19.6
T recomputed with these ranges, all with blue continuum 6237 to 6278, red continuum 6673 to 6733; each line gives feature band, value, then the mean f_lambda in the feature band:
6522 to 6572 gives -0.118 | 21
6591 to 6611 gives -0.129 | 21.8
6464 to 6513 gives -0.097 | 20.1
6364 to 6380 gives -0.037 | 17.9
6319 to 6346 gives -0.067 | 18.1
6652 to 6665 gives -0.026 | 20.3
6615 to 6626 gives -0.096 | 21.3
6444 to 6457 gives -0.149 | 20.7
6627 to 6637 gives -0.039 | 20.3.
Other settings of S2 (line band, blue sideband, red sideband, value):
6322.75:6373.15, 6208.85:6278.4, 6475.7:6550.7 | -0.6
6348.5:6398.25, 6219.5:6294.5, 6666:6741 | -3.0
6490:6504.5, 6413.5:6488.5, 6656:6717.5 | 0.0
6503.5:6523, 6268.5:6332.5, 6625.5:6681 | -1.7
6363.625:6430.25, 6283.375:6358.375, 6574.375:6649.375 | -0.3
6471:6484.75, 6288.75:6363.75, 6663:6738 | -0.7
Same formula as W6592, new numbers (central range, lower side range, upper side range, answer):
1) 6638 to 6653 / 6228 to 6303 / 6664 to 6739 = -0.06 mag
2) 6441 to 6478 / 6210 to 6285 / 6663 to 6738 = -0.08 mag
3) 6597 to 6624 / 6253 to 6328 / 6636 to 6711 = -0.10 mag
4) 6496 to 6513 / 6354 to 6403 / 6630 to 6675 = -0.05 mag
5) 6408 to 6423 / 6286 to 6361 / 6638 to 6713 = -0.04 mag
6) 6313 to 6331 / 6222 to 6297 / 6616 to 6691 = -0.03 mag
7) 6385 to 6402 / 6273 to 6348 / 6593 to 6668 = -0.05 mag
